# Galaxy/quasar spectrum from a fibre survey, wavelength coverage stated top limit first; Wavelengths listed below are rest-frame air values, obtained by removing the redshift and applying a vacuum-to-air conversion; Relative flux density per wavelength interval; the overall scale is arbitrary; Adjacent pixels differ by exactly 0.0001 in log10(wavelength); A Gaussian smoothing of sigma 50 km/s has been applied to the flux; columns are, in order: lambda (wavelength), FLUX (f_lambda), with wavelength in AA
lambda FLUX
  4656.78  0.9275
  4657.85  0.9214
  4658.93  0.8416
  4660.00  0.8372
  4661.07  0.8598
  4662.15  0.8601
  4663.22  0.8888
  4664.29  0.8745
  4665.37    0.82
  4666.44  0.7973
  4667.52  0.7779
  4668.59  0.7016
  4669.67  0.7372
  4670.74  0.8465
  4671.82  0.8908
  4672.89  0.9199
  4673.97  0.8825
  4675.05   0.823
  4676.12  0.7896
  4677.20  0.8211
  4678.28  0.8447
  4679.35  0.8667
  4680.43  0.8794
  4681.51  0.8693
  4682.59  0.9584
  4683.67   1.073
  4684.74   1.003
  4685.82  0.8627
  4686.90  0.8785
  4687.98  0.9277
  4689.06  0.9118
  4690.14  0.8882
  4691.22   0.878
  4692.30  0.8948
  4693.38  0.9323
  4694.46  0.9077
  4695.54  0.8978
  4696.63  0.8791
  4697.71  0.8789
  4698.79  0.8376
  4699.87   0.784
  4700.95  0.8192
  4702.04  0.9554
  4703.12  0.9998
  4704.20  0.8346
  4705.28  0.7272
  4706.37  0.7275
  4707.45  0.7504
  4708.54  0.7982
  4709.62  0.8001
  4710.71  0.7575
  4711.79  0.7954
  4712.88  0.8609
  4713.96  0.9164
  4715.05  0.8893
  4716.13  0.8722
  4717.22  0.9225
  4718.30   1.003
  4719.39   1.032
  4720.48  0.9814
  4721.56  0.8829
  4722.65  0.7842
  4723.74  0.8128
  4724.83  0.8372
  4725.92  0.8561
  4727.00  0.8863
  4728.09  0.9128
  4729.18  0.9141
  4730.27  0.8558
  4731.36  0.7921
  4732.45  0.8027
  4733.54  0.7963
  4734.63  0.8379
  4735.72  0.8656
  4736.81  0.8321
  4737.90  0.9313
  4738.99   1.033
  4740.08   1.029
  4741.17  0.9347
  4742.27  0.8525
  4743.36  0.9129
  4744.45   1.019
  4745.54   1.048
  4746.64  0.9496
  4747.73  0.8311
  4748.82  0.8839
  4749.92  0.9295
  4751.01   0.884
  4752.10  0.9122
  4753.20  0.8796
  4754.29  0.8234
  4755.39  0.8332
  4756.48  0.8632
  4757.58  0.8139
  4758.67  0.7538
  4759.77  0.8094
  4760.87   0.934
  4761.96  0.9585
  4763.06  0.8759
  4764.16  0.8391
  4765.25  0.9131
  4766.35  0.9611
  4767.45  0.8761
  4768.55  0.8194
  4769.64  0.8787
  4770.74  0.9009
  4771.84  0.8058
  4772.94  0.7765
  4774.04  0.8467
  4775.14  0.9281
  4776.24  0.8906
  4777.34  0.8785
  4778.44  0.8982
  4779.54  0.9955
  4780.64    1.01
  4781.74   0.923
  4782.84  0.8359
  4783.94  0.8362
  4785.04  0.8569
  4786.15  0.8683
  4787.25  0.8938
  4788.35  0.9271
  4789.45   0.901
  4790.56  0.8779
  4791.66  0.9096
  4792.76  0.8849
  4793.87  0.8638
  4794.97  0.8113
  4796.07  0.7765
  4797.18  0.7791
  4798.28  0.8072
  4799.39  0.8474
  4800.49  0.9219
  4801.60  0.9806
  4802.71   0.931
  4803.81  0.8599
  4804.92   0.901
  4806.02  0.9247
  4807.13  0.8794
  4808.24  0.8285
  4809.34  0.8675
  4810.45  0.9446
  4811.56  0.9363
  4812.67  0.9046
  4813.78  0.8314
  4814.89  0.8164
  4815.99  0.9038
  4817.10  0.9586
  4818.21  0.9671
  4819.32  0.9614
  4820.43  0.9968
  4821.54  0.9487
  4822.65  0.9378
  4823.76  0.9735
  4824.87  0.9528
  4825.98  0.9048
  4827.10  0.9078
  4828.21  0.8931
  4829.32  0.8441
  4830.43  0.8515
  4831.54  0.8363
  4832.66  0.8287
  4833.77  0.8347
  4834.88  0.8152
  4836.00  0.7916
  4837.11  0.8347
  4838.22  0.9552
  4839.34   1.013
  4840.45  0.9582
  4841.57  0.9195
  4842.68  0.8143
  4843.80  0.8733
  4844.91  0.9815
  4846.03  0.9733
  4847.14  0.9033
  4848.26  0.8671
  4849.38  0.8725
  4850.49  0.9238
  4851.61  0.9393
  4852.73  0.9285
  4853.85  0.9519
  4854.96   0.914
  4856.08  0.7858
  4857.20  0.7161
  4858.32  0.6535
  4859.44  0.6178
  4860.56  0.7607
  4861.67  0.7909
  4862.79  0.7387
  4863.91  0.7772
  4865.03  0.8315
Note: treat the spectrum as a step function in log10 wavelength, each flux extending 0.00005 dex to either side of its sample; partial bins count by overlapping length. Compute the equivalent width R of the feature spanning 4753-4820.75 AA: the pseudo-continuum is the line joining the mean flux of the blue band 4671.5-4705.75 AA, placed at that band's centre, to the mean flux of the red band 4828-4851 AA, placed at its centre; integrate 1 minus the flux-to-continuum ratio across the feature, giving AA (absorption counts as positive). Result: 0.3 AA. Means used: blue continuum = 0.885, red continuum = 0.885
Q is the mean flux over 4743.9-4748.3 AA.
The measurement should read 0.962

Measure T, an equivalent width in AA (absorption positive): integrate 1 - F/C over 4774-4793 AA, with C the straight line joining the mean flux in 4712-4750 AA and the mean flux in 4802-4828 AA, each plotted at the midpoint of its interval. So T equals 0.19 AA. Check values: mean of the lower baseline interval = 0.899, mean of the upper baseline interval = 0.915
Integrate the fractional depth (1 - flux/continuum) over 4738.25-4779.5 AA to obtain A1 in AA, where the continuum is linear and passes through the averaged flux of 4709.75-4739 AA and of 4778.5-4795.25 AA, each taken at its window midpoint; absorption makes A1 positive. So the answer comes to -0.4 AA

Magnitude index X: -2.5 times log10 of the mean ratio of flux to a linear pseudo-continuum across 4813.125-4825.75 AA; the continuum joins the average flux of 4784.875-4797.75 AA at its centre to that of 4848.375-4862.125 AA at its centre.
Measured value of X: -0.11 mag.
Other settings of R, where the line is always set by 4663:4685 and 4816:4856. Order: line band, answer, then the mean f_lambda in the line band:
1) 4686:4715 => 0.34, 0.856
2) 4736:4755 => -0.89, 0.921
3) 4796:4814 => 0.34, 0.881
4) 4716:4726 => -0.33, 0.901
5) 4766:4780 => 0.14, 0.879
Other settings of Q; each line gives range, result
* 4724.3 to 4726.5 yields 0.85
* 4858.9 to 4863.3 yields 0.729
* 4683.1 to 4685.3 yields 1.04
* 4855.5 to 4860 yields 0.693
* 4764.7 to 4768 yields 0.917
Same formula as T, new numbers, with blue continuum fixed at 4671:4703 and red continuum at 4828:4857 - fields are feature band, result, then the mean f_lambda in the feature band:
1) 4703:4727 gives 0.92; 0.855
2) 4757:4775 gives 0.53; 0.862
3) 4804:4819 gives -0.17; 0.897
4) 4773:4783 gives -0.23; 0.908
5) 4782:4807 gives 0.40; 0.873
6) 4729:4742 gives 0.06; 0.884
